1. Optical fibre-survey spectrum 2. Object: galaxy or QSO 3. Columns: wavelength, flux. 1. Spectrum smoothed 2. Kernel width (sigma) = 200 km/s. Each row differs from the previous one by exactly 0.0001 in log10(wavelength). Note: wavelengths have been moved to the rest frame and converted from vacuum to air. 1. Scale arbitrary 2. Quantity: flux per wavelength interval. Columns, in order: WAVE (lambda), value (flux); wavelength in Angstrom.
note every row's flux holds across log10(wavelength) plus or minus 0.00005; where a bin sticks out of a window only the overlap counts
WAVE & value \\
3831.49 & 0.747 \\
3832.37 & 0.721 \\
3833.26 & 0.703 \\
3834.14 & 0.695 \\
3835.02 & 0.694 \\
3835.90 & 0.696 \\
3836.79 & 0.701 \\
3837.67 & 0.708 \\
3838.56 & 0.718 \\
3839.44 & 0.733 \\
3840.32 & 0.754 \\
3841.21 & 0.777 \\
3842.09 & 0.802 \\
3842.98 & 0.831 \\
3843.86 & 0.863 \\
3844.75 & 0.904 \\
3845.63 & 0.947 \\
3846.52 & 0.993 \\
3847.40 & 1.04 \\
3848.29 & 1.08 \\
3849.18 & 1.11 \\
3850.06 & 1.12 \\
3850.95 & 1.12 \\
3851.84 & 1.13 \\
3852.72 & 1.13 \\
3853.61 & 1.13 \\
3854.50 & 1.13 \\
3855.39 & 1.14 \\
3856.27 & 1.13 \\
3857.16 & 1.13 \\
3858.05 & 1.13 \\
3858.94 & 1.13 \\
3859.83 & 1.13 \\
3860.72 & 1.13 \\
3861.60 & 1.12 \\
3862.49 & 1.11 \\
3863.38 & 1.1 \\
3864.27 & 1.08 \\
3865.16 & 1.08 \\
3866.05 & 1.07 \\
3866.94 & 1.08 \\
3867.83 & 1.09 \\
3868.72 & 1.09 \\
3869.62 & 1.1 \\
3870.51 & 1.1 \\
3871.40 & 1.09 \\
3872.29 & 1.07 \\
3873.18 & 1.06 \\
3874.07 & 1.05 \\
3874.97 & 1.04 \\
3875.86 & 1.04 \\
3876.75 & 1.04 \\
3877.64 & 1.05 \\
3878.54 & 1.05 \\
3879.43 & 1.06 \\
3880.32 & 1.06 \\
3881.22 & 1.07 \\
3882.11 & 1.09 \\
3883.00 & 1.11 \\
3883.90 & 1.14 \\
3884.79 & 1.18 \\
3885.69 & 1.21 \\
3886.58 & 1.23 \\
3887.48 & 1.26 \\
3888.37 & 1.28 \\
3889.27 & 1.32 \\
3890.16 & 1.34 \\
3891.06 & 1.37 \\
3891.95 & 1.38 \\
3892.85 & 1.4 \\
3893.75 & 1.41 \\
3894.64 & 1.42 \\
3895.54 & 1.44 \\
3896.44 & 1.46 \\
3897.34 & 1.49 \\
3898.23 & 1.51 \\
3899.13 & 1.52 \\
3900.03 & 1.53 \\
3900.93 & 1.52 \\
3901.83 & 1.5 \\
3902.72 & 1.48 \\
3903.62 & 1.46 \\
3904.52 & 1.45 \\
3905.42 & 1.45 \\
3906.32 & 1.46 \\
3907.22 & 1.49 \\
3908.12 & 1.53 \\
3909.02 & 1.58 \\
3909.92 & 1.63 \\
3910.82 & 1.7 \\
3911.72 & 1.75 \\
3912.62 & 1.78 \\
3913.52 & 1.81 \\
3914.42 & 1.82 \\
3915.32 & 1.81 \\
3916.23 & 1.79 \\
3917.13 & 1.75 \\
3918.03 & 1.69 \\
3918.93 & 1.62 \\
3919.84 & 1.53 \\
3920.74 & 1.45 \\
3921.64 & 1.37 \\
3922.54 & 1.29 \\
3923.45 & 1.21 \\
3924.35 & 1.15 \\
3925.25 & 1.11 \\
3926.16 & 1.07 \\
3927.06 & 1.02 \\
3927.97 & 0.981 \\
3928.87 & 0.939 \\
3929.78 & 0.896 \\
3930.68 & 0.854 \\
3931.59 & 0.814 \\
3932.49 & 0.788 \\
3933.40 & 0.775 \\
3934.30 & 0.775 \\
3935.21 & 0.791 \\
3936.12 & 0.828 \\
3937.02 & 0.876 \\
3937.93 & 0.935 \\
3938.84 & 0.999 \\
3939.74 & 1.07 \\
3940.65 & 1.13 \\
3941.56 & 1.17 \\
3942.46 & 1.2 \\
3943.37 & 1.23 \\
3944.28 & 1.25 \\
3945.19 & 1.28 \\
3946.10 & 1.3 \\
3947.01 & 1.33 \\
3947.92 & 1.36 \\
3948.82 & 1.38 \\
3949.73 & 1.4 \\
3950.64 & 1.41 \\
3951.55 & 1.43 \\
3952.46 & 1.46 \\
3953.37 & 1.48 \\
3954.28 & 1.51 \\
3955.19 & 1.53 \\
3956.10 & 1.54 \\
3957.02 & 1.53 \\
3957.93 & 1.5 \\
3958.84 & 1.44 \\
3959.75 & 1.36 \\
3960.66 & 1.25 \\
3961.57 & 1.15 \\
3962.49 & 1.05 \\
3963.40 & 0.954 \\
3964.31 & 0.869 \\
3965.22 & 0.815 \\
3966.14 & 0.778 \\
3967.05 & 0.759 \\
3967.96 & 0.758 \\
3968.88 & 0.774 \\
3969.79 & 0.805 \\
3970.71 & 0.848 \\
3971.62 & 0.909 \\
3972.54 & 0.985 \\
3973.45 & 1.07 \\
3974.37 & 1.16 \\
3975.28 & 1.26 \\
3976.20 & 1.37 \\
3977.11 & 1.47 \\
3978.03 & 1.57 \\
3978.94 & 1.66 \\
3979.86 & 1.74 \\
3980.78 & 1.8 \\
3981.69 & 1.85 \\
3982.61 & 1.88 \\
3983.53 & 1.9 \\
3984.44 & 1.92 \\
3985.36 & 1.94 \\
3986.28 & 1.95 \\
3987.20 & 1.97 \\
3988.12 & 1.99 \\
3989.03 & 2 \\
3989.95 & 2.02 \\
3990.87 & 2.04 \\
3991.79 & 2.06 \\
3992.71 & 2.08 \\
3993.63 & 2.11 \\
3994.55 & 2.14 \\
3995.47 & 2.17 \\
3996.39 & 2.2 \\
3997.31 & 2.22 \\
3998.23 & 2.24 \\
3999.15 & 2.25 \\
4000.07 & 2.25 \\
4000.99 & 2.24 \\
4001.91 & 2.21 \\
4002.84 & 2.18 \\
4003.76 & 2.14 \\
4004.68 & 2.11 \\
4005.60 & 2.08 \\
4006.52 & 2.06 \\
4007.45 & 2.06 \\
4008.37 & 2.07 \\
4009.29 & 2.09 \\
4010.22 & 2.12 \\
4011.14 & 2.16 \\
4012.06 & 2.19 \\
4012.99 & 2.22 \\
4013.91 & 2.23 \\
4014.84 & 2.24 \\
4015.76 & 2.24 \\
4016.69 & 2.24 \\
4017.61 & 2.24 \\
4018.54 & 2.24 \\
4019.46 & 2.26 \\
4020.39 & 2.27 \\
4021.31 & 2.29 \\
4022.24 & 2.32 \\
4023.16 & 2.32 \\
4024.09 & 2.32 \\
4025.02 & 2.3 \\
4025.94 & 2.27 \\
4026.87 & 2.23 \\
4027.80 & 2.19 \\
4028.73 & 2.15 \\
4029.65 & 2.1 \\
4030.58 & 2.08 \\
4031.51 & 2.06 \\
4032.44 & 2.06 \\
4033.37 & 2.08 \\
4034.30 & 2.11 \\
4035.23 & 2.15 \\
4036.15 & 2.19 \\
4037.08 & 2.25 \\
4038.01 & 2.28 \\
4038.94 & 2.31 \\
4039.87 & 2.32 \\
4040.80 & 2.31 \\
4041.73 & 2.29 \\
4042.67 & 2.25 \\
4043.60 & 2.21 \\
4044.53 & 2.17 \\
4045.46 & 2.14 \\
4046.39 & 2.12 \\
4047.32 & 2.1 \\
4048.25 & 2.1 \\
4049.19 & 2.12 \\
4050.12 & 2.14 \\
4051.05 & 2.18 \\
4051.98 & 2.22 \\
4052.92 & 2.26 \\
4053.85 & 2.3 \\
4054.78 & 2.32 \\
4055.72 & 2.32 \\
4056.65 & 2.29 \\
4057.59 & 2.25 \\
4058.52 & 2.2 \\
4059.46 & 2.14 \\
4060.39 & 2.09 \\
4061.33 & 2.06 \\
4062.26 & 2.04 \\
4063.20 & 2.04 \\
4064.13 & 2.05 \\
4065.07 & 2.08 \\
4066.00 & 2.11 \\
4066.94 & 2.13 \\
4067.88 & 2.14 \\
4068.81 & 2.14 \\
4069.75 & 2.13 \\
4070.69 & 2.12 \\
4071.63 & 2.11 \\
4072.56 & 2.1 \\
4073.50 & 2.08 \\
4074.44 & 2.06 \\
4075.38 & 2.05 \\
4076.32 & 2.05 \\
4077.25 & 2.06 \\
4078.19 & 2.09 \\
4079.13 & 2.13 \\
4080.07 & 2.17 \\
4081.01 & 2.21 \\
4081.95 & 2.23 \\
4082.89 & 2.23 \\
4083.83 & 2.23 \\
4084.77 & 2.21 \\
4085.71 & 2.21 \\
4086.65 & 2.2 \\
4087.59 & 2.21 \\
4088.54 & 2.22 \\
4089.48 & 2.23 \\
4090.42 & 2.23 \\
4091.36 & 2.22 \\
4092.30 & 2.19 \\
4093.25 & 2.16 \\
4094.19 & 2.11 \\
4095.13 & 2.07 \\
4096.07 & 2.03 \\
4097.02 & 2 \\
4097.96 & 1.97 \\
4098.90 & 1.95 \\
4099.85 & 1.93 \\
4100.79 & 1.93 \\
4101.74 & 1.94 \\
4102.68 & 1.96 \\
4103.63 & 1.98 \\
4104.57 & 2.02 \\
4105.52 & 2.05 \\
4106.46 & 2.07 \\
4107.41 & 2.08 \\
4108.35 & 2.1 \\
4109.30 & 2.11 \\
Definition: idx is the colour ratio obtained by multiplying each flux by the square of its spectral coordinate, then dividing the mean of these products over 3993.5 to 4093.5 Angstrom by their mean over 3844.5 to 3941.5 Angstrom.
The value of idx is 1.9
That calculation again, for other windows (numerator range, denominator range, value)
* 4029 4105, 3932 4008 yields 1.49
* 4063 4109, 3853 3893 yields 2.06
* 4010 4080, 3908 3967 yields 1.81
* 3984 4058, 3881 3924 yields 1.58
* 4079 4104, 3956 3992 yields 1.59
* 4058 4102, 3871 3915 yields 1.71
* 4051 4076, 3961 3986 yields 1.77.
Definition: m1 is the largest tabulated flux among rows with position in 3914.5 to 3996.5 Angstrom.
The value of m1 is 2.2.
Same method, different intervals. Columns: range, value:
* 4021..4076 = 2.32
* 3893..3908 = 1.53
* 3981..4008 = 2.25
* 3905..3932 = 1.82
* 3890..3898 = 1.49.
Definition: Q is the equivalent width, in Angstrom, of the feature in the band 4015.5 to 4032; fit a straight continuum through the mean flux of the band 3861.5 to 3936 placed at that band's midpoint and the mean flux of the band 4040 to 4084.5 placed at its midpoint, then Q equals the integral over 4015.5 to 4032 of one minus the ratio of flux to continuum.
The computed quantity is -2.4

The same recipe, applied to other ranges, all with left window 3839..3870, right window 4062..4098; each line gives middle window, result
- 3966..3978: 4.40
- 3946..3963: 1.49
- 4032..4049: -2.19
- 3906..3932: -1.26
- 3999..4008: -2.01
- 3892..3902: -1.77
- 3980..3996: -2.82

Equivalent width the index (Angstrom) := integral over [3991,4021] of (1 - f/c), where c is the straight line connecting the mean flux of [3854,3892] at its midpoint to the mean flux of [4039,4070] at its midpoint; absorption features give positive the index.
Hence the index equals -4.4 Angstrom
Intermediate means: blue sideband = 1.13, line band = 2.17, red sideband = 2.18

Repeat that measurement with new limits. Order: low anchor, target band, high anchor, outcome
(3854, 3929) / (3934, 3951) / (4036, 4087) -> 4.6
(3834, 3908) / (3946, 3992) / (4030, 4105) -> 6.4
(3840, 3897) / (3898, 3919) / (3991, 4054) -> -3.2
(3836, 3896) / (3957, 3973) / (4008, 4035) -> 6.9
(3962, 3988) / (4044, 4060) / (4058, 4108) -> -2.7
